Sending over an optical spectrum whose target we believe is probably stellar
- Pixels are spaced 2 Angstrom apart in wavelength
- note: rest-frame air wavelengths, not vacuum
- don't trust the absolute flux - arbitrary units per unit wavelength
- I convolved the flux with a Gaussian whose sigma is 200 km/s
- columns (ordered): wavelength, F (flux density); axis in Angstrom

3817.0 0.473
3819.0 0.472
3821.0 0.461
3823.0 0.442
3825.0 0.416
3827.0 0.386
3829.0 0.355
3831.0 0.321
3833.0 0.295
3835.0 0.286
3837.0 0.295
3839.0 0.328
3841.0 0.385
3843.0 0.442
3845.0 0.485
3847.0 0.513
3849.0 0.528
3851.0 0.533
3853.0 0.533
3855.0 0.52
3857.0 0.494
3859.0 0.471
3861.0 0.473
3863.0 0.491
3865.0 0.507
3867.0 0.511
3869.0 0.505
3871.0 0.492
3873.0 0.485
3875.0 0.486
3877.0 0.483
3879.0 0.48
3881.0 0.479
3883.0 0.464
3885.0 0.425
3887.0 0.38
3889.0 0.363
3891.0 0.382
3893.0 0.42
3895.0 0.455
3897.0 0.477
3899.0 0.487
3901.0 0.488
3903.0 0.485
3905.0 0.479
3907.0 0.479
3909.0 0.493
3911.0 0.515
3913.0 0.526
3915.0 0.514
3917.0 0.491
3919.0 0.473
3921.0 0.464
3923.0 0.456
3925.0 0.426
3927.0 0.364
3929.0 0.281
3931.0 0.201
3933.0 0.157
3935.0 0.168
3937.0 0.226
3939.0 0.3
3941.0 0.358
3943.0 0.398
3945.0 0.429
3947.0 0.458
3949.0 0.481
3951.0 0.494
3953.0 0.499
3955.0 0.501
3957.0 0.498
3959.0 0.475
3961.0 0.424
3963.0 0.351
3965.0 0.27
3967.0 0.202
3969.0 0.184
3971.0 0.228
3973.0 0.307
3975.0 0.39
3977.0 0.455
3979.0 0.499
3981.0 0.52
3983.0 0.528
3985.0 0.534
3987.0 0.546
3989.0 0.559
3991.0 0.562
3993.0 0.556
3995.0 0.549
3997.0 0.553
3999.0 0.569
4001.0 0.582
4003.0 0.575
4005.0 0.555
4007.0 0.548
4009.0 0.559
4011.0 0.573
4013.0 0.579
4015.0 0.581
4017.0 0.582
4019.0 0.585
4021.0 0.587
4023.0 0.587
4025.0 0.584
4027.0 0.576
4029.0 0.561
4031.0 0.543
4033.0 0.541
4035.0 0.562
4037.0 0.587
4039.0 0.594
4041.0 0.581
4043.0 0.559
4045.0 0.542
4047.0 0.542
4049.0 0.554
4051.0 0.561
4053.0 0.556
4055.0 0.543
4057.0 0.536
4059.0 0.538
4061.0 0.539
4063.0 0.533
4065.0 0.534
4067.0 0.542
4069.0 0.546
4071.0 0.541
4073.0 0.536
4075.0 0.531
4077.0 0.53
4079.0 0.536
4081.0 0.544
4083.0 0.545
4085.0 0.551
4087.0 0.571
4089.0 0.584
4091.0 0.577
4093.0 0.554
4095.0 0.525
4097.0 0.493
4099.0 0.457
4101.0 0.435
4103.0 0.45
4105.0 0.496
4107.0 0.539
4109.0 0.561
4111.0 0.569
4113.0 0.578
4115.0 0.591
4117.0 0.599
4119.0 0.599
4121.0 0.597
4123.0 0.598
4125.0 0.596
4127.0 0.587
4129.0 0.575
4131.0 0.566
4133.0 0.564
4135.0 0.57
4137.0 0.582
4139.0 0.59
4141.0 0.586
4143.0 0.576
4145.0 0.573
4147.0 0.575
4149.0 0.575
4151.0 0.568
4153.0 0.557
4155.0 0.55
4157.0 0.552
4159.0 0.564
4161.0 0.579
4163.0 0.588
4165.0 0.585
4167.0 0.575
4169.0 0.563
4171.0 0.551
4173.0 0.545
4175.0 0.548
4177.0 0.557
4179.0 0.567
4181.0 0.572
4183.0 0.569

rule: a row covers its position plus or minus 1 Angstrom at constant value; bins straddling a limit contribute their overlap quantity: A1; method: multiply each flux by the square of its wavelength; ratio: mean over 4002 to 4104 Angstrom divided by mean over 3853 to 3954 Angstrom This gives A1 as 1.4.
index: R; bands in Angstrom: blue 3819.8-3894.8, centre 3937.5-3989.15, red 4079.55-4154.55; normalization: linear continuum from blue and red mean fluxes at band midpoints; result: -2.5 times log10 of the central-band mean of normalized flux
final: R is 0.18 mag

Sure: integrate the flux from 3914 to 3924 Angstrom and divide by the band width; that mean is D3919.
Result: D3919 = 0.48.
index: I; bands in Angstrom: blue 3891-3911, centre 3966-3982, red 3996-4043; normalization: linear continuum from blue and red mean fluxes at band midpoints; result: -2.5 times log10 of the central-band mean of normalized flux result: 0.46 mag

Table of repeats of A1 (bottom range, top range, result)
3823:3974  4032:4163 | 1.47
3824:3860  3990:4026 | 1.47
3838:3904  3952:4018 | 1.09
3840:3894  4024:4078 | 1.28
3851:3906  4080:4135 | 1.31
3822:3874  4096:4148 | 1.45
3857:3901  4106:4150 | 1.41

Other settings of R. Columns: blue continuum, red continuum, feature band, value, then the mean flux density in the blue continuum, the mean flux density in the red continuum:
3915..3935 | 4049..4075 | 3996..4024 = -0.20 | 0.365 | 0.542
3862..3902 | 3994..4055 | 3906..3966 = 0.23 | 0.463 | 0.567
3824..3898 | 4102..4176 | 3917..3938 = 0.39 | 0.442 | 0.568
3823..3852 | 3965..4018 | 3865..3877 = -0.18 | 0.399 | 0.491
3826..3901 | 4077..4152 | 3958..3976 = 0.48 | 0.444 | 0.557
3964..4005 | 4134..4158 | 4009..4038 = -0.18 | 0.461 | 0.571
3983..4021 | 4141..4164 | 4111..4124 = -0.04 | 0.563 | 0.57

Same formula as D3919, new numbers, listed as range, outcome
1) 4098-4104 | 0.447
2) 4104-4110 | 0.532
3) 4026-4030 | 0.569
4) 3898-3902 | 0.487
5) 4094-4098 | 0.509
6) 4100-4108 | 0.48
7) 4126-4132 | 0.576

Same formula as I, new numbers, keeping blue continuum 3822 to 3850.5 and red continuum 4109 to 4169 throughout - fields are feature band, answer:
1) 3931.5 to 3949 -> 0.40 mag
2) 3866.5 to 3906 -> -0.09 mag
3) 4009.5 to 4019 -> -0.15 mag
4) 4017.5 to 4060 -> -0.09 mag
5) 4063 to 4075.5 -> -0.01 mag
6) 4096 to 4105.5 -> 0.19 mag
